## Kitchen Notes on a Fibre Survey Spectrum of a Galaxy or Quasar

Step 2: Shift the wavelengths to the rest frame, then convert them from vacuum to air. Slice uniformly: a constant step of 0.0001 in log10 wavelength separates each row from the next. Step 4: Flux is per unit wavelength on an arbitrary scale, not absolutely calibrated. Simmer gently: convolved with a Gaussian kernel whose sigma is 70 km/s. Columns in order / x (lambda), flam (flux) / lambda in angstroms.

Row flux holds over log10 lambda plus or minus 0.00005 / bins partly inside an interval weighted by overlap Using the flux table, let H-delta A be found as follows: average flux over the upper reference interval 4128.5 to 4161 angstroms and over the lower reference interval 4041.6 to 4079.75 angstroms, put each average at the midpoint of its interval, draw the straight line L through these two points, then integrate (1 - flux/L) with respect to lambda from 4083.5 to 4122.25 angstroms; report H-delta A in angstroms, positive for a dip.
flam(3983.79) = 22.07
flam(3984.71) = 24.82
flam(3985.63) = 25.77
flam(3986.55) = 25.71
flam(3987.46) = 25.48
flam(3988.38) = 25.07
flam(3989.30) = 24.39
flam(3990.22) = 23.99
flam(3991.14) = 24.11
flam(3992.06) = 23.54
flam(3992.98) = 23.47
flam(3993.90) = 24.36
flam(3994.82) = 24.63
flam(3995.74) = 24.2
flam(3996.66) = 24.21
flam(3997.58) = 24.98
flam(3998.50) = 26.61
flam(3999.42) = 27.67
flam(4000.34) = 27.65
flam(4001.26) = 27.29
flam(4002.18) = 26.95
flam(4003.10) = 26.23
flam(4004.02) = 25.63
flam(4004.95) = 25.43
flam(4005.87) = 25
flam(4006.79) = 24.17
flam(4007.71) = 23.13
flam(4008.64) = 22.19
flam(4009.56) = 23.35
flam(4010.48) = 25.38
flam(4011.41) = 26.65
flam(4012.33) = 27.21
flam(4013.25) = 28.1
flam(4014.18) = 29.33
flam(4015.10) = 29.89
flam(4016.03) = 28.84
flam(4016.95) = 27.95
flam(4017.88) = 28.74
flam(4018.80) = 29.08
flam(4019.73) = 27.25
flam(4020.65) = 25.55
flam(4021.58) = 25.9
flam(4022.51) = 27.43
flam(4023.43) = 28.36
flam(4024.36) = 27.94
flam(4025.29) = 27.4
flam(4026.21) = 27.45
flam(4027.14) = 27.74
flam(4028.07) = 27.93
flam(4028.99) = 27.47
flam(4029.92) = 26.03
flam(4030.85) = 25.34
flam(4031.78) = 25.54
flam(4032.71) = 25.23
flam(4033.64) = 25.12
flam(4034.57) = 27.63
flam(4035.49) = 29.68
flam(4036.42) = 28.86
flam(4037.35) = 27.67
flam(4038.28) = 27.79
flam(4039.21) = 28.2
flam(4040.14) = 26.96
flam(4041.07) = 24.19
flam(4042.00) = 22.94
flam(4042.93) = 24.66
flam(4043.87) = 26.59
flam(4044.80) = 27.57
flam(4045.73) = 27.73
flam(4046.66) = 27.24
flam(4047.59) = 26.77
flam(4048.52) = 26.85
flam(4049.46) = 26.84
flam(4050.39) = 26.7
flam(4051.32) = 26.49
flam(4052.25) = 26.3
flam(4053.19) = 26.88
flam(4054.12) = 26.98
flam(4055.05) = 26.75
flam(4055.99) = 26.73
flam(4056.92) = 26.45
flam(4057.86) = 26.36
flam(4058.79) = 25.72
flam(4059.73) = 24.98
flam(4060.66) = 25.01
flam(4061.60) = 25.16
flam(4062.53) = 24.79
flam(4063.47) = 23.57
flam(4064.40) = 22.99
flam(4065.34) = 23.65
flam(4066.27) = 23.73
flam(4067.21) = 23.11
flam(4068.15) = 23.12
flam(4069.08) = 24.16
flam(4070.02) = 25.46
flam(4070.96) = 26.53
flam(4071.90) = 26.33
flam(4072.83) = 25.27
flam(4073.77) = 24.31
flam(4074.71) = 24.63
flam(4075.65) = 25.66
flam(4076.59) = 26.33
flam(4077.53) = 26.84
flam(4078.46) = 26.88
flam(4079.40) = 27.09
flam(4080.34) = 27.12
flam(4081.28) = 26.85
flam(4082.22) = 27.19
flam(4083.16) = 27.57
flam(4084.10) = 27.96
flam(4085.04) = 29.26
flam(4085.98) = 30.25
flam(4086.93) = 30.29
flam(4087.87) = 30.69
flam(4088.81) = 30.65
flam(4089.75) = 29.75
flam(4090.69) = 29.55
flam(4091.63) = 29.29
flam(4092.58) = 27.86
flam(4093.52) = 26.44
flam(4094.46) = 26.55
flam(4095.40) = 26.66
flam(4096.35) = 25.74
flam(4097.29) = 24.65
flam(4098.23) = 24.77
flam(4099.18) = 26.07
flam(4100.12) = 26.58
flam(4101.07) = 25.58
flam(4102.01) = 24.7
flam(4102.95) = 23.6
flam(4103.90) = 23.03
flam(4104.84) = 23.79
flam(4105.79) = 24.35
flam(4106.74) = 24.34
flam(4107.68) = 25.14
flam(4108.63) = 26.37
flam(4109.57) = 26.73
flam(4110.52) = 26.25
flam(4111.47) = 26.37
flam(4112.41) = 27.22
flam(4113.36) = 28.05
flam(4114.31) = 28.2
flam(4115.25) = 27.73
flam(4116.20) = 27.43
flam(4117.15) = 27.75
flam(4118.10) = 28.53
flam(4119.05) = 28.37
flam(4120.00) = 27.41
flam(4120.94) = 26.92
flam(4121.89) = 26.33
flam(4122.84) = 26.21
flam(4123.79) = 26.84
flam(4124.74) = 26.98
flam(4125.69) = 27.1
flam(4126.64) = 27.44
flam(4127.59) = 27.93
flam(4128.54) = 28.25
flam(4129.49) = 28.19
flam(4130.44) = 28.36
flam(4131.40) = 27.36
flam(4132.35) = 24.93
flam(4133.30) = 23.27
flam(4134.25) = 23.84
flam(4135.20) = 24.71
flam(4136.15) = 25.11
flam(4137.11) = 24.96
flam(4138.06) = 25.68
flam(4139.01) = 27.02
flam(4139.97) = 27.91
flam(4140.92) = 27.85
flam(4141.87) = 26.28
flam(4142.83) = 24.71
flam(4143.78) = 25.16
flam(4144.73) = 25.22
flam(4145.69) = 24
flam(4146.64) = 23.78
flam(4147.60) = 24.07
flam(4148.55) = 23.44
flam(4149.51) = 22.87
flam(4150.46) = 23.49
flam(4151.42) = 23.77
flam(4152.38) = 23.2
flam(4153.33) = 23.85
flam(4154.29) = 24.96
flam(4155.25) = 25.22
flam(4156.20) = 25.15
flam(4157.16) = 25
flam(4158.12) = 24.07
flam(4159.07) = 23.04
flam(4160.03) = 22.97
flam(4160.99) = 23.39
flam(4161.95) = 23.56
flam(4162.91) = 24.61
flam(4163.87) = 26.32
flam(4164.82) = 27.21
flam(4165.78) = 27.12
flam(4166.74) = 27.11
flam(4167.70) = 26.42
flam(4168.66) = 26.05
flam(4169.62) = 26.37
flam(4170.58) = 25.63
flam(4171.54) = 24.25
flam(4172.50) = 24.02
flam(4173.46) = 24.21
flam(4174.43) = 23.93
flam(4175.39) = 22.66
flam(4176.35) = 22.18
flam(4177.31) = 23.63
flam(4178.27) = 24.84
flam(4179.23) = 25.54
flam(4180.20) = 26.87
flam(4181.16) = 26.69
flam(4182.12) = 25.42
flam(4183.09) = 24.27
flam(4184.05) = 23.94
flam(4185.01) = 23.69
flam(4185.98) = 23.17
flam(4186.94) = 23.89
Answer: -2.6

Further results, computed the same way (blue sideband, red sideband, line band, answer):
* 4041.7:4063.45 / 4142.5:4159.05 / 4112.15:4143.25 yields -2.7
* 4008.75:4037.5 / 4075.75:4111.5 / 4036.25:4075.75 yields 1.9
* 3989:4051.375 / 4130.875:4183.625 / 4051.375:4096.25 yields -1.2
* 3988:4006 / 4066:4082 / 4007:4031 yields -1.5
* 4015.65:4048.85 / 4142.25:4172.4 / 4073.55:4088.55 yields -0.8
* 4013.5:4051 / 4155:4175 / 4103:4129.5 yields -0.9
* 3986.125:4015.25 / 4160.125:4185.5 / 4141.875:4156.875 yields 0.5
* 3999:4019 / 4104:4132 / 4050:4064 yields 0.4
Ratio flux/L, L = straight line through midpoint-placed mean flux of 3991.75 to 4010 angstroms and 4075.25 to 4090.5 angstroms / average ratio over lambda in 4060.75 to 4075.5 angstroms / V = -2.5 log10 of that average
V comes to 0.13 mag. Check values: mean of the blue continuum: 25.1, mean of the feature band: 24.5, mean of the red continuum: 28.2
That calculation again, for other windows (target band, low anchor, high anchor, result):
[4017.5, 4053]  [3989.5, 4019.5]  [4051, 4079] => -0.05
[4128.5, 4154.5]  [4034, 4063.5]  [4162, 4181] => 0.02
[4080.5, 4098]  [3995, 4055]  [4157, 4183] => -0.09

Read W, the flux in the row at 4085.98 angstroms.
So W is 30.25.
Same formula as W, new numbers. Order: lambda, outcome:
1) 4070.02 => 25.46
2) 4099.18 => 26.07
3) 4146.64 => 23.78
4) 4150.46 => 23.49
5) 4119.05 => 28.37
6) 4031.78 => 25.54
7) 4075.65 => 25.66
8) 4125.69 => 27.1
